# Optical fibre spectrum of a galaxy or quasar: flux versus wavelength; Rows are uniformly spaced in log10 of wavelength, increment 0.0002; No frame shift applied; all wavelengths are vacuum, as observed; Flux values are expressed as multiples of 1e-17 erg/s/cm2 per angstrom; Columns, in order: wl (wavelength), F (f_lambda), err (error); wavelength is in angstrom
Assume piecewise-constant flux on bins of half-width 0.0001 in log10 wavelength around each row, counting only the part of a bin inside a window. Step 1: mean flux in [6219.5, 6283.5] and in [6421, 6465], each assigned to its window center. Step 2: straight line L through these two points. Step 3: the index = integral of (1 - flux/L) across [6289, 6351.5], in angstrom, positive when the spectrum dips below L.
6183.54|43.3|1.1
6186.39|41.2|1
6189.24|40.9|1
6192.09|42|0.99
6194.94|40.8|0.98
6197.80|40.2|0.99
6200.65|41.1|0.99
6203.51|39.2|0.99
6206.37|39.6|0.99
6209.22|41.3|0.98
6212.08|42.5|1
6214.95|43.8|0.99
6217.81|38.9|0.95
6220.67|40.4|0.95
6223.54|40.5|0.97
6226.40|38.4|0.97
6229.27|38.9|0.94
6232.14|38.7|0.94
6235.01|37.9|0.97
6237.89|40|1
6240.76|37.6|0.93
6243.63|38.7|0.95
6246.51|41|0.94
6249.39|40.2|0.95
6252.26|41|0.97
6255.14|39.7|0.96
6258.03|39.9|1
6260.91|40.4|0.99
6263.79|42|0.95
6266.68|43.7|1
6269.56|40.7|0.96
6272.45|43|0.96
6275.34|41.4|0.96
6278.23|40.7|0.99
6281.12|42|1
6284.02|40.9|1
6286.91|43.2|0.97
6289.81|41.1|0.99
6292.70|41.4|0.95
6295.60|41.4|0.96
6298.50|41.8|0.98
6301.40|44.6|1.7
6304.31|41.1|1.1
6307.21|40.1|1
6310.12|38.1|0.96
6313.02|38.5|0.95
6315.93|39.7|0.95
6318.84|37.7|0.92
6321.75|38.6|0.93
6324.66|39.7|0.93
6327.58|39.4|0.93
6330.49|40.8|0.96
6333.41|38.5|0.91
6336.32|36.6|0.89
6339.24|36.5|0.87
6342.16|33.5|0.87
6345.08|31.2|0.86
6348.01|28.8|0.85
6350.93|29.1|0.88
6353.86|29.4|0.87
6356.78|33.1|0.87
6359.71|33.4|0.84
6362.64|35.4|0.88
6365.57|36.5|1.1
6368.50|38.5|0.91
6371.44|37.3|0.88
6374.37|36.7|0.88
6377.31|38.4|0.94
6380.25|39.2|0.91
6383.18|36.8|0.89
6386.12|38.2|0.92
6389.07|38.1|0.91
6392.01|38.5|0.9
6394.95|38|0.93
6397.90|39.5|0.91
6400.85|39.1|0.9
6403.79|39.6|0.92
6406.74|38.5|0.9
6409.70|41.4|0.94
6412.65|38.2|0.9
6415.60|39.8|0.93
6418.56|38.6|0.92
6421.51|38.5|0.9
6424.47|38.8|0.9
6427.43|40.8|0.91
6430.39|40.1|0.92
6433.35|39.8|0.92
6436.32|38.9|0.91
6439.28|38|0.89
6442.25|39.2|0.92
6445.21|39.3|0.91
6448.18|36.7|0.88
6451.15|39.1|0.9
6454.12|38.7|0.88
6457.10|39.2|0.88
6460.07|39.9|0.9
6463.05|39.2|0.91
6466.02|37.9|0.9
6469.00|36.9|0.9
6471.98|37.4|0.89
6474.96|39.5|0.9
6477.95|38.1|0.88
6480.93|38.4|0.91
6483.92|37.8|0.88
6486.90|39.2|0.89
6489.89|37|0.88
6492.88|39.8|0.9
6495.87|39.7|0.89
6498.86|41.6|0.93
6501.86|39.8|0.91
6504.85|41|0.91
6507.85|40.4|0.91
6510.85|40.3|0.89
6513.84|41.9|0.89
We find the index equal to 2.7 angstrom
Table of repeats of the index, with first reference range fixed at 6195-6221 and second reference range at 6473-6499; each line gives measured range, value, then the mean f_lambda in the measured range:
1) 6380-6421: 0.7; 38.8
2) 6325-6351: 2.9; 35.4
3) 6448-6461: 0.1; 38.9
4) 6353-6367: 2.1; 33.7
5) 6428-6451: 0.1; 39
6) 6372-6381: 0.4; 37.9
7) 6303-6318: 0.2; 39.4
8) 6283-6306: -1.0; 41.9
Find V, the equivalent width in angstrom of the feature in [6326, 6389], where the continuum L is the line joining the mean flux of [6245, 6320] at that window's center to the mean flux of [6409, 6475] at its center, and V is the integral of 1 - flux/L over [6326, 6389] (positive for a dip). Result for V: 6.9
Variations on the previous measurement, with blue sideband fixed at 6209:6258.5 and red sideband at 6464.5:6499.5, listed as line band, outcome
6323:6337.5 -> 0.1 angstrom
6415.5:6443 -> -0.3 angstrom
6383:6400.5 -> 0.3 angstrom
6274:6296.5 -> -1.1 angstrom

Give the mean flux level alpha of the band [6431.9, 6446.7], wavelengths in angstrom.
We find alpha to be 39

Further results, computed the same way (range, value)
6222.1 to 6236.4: 38.9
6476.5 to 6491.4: 38.1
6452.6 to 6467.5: 39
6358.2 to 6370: 35.9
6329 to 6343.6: 37.2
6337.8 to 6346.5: 33.7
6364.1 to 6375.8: 37.3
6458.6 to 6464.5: 39.5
